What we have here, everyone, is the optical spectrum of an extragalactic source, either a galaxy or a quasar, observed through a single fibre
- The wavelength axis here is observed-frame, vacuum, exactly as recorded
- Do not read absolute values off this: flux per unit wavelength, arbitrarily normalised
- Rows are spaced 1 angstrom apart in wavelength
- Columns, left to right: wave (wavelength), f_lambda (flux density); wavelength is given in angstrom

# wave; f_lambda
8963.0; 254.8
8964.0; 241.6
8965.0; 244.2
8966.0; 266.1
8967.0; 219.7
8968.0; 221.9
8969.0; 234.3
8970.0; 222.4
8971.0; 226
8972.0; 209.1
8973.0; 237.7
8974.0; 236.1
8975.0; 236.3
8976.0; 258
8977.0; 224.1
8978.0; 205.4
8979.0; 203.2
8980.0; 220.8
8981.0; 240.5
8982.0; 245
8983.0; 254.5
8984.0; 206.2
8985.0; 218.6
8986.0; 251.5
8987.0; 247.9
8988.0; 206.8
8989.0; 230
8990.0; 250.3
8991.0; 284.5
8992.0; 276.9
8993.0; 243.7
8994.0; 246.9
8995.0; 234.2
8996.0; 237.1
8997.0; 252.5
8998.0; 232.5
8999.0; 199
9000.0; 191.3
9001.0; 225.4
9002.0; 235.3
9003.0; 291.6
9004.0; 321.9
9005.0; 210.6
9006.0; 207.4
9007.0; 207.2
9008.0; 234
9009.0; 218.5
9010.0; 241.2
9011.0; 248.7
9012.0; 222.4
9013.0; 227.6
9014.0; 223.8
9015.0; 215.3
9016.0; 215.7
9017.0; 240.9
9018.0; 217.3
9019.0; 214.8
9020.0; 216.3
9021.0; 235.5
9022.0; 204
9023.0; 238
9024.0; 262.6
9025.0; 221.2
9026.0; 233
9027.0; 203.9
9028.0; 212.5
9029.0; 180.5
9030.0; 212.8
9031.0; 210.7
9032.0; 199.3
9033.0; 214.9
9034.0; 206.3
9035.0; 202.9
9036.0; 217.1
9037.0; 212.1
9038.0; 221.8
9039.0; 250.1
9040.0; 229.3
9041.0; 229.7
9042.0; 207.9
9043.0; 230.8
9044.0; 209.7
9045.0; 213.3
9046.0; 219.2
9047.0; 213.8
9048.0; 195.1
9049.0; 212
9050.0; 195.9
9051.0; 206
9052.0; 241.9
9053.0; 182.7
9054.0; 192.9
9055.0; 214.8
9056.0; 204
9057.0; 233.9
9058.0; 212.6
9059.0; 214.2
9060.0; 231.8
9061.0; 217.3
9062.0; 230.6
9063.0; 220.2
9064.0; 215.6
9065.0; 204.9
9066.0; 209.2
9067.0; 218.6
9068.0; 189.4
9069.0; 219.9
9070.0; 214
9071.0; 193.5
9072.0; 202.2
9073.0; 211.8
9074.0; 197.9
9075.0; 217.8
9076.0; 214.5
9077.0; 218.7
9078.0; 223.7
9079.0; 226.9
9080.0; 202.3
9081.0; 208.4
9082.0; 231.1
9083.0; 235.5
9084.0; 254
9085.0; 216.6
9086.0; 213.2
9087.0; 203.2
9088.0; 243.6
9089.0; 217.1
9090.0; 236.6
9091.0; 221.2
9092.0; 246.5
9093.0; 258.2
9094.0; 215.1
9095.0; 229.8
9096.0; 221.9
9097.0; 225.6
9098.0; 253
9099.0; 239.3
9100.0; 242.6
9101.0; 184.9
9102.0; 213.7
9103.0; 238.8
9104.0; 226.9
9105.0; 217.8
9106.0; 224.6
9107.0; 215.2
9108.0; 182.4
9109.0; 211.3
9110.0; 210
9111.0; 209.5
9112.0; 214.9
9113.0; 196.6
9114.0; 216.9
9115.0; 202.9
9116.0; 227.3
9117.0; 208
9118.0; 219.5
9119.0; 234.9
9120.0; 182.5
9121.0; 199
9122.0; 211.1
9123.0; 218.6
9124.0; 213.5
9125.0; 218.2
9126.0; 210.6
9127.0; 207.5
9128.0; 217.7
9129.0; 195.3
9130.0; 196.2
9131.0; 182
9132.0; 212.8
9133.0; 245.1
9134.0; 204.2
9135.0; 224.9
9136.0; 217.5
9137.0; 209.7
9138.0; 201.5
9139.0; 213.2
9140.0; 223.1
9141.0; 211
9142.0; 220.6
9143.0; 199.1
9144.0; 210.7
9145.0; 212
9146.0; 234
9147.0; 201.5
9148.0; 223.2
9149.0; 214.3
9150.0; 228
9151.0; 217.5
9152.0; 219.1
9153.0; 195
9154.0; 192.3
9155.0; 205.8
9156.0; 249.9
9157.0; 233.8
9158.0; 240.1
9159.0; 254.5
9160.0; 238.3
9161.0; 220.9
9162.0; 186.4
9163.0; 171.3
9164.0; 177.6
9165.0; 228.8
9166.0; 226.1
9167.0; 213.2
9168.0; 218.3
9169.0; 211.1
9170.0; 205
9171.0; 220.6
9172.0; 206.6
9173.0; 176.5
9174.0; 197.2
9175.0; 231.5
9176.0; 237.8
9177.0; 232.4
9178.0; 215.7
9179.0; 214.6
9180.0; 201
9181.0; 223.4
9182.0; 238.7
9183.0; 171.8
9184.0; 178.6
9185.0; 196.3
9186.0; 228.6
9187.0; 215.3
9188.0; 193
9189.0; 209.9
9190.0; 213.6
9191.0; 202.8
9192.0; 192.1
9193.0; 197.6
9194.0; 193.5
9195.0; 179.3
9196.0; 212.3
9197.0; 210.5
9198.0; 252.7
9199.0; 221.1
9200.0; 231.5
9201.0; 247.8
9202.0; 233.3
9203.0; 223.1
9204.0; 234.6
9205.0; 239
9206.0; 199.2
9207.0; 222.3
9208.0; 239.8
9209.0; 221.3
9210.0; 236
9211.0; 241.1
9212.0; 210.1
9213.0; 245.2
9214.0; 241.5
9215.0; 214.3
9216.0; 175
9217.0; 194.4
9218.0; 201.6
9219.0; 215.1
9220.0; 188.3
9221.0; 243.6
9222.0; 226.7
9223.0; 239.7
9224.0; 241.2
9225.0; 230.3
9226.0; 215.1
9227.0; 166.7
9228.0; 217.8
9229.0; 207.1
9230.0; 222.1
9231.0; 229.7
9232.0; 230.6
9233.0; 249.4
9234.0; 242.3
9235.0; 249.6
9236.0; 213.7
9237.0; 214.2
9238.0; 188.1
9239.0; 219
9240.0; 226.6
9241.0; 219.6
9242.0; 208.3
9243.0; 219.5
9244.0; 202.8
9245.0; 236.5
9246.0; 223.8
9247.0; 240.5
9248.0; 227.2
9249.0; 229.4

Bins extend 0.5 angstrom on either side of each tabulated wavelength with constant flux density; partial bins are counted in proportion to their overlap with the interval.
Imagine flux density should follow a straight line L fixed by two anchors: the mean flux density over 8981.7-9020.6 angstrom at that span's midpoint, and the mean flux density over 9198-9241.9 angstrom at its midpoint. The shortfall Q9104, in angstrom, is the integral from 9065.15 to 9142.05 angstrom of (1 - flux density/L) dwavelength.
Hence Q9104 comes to 4.2 angstrom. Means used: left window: 234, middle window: 216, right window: 223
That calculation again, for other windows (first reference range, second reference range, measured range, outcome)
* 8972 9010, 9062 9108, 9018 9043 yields 1.2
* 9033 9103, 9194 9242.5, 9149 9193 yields 1.6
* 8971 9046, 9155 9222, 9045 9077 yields 1.9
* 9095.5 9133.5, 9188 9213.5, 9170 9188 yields 0.7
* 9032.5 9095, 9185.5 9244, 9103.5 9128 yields 0.7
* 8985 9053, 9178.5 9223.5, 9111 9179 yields 1.7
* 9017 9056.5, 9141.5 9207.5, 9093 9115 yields -0.4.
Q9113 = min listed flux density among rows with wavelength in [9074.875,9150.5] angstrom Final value 182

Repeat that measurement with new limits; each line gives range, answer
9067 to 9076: 189.4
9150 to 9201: 171.3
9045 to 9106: 182.7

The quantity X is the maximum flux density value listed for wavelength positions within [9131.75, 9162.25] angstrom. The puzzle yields 254.5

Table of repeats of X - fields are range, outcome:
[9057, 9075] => 233.9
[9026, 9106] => 258.2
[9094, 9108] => 253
